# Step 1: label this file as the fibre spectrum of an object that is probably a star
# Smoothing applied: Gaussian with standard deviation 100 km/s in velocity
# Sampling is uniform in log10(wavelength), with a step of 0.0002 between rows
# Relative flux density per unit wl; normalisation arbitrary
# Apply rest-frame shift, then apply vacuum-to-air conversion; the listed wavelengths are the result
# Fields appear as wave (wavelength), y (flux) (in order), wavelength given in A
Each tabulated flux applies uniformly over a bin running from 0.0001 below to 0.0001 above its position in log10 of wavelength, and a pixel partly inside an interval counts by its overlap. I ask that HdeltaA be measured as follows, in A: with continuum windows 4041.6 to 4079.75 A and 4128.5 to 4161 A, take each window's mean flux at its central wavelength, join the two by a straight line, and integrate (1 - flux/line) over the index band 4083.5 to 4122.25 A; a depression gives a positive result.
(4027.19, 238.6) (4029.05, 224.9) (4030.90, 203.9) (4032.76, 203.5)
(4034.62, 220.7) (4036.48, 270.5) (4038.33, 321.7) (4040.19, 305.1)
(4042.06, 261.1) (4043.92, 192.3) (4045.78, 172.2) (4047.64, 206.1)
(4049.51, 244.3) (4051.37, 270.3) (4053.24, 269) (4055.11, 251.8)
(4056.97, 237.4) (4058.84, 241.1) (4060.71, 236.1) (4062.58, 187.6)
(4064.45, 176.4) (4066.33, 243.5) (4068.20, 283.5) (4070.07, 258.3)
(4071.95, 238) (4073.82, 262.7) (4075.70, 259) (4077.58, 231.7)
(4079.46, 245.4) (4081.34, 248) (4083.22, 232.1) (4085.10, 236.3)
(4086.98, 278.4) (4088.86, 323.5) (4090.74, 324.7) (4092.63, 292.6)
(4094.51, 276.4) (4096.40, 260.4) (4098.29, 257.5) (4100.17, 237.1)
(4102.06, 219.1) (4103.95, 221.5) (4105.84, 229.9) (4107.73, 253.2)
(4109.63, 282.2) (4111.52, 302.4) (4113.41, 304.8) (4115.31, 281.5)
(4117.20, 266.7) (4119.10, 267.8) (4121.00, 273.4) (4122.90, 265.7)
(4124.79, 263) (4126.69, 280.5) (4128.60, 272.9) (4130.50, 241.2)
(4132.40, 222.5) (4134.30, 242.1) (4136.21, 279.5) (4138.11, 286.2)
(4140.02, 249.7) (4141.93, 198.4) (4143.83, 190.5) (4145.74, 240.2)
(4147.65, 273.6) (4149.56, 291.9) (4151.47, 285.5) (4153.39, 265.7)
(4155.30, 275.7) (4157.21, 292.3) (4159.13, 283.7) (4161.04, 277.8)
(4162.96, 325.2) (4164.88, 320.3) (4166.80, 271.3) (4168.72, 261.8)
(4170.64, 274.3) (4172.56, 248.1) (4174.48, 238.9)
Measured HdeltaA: -3.4 A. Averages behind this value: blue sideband 236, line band 269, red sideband 259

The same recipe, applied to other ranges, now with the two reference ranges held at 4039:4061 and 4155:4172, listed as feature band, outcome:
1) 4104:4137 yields 0.5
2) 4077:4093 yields -0.8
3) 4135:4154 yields 1.6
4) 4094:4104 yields 0.6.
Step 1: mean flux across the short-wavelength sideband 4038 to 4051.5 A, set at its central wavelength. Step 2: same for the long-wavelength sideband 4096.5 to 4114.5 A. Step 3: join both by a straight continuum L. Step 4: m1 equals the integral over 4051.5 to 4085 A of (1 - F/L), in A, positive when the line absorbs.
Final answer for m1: 0.8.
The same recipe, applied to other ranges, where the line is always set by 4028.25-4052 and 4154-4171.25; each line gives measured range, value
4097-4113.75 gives 0.59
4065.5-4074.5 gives -0.27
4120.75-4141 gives 0.96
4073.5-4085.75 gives 0.45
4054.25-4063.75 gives 0.62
